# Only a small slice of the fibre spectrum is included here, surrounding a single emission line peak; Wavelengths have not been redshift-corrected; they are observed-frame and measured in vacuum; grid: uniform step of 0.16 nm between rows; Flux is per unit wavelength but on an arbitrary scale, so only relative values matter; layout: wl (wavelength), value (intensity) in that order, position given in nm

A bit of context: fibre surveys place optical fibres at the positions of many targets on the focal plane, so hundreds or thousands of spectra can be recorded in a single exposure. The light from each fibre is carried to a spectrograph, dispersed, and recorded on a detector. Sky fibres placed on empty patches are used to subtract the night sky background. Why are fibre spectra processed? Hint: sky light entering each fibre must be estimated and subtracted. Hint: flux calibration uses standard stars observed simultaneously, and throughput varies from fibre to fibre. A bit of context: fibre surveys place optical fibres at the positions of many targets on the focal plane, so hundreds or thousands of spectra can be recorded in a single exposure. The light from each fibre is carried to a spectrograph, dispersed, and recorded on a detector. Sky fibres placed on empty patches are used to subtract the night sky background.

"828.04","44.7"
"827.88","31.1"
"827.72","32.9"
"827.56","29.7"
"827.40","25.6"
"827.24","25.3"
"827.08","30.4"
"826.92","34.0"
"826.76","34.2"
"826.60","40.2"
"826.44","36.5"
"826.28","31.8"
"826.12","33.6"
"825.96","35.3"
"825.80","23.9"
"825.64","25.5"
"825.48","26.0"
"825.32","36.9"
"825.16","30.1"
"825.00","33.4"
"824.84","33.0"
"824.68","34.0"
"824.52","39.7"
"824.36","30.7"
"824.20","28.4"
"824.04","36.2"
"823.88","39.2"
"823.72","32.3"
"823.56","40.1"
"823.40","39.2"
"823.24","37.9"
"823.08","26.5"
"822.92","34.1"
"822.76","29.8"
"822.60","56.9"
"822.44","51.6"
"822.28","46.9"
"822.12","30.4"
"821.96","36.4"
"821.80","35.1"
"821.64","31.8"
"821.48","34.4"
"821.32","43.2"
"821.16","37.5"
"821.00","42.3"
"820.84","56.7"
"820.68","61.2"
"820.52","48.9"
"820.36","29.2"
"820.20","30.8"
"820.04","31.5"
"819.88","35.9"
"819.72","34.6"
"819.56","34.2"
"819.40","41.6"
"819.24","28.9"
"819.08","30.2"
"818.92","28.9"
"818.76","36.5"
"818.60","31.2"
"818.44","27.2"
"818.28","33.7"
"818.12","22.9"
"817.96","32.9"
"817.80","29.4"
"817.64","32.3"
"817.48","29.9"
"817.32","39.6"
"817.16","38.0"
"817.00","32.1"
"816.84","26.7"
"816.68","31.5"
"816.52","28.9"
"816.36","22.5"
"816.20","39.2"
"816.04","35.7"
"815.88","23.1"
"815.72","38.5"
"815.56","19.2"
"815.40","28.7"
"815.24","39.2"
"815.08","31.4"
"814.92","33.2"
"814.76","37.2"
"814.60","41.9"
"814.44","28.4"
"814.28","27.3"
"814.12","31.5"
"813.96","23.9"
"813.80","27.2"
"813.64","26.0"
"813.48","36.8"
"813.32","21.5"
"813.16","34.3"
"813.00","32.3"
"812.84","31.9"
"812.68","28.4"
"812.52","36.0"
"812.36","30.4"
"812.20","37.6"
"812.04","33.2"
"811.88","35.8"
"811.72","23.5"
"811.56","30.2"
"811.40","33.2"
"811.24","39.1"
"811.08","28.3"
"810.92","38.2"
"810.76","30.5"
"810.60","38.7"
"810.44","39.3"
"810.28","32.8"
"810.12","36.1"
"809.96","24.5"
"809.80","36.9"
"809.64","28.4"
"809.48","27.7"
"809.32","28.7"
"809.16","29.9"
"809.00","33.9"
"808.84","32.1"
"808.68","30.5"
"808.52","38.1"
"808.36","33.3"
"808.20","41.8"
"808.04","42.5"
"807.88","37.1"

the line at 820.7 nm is [S II]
